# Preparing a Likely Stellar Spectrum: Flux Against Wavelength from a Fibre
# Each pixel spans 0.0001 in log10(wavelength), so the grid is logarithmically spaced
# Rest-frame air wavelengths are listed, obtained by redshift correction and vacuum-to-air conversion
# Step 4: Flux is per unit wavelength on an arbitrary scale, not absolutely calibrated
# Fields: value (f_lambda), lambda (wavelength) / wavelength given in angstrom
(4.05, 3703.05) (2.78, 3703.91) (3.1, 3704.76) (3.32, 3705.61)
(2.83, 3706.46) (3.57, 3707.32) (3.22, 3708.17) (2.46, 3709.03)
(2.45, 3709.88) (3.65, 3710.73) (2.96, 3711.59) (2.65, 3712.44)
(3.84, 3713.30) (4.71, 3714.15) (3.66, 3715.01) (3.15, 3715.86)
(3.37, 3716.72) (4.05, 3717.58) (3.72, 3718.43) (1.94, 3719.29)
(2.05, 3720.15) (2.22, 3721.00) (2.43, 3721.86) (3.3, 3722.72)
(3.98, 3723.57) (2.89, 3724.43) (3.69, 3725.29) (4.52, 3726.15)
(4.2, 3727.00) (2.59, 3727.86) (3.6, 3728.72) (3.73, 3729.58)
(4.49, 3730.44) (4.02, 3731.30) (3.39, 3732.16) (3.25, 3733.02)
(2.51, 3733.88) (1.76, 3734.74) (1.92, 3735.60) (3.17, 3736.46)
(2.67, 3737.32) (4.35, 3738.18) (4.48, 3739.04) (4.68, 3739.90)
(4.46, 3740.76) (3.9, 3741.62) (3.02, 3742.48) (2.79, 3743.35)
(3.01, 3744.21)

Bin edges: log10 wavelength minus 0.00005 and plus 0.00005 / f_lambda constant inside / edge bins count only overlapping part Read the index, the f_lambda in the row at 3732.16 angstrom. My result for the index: 3.39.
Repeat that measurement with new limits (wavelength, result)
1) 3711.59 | 2.96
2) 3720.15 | 2.05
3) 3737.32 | 2.67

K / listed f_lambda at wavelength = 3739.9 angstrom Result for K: 4.68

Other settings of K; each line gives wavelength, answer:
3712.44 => 2.65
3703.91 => 2.78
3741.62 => 3.9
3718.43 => 3.72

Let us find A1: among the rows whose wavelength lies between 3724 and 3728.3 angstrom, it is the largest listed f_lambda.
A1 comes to 4.52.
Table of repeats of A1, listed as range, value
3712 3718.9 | 4.71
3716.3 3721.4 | 4.05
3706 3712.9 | 3.65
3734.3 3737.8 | 3.17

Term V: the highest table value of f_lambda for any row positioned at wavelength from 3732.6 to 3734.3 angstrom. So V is 3.25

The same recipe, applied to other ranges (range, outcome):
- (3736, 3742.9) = 4.68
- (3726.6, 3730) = 4.2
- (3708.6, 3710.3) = 2.46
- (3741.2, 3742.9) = 3.9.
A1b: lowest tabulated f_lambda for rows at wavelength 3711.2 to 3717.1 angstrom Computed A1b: 2.65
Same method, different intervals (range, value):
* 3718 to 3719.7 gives 1.94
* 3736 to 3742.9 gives 2.67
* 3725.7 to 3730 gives 2.59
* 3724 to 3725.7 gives 2.89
